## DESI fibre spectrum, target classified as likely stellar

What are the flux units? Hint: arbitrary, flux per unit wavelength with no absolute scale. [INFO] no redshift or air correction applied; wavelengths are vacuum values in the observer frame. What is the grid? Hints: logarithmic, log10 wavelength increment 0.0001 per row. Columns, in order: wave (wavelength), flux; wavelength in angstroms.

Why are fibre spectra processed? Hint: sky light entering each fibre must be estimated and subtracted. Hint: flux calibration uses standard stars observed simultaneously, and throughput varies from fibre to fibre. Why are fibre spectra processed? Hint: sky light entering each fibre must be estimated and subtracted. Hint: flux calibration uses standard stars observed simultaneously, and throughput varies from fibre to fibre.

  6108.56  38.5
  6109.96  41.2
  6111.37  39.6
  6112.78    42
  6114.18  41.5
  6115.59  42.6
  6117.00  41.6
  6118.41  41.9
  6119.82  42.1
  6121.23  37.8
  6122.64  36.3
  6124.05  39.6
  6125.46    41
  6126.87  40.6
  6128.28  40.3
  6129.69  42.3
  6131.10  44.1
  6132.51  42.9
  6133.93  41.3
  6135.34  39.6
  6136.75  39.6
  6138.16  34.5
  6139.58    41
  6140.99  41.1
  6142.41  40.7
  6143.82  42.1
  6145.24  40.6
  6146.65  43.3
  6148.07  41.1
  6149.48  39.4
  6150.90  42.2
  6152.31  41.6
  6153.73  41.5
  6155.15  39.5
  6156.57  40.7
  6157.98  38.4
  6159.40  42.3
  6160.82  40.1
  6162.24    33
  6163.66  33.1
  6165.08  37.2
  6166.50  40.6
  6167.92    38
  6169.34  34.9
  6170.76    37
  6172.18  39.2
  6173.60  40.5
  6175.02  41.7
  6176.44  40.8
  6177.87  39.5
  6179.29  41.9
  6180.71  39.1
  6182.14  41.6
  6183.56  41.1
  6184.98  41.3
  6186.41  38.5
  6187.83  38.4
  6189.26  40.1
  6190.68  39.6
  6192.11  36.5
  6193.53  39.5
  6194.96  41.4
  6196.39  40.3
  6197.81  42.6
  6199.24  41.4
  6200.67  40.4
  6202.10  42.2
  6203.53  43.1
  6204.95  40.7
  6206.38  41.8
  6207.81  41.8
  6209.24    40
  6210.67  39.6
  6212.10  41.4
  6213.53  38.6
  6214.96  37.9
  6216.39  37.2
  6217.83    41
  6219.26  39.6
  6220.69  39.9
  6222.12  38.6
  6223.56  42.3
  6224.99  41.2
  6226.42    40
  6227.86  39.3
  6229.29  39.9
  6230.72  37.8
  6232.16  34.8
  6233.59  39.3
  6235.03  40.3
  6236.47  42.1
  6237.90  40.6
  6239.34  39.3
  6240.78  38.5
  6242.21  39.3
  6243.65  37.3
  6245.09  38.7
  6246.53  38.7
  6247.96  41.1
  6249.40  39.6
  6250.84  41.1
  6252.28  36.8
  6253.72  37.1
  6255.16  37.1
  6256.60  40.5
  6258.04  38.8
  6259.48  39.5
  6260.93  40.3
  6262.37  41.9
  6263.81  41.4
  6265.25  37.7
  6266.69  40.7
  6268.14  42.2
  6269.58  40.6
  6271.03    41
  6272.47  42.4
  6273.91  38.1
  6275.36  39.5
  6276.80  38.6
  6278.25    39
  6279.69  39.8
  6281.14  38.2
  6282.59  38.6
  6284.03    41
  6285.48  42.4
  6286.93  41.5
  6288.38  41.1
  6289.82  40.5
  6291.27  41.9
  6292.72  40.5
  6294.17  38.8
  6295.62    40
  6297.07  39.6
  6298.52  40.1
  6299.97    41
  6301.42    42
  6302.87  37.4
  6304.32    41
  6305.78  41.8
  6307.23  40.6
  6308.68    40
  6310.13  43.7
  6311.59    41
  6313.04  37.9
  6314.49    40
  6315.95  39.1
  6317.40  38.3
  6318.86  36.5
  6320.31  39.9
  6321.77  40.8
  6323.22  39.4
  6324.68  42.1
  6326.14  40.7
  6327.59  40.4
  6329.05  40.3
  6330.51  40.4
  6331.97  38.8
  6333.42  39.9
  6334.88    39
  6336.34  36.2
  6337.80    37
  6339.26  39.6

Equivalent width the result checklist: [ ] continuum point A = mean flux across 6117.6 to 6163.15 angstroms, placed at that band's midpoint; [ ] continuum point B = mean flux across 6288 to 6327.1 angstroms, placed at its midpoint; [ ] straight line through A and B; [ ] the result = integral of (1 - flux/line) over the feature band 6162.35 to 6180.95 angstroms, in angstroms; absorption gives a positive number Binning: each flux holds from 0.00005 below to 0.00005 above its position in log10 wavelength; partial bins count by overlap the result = 0.83 angstroms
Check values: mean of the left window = 40.4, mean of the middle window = 38.5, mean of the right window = 40.2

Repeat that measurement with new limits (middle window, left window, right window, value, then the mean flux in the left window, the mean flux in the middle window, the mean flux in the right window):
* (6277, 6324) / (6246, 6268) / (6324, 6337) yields -0.5 angstroms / 39.6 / 40.1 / 39.8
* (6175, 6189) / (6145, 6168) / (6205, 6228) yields -0.2 angstroms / 39.6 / 40.3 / 40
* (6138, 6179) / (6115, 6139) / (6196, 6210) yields 1.3 angstroms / 40.5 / 39.6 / 41.5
